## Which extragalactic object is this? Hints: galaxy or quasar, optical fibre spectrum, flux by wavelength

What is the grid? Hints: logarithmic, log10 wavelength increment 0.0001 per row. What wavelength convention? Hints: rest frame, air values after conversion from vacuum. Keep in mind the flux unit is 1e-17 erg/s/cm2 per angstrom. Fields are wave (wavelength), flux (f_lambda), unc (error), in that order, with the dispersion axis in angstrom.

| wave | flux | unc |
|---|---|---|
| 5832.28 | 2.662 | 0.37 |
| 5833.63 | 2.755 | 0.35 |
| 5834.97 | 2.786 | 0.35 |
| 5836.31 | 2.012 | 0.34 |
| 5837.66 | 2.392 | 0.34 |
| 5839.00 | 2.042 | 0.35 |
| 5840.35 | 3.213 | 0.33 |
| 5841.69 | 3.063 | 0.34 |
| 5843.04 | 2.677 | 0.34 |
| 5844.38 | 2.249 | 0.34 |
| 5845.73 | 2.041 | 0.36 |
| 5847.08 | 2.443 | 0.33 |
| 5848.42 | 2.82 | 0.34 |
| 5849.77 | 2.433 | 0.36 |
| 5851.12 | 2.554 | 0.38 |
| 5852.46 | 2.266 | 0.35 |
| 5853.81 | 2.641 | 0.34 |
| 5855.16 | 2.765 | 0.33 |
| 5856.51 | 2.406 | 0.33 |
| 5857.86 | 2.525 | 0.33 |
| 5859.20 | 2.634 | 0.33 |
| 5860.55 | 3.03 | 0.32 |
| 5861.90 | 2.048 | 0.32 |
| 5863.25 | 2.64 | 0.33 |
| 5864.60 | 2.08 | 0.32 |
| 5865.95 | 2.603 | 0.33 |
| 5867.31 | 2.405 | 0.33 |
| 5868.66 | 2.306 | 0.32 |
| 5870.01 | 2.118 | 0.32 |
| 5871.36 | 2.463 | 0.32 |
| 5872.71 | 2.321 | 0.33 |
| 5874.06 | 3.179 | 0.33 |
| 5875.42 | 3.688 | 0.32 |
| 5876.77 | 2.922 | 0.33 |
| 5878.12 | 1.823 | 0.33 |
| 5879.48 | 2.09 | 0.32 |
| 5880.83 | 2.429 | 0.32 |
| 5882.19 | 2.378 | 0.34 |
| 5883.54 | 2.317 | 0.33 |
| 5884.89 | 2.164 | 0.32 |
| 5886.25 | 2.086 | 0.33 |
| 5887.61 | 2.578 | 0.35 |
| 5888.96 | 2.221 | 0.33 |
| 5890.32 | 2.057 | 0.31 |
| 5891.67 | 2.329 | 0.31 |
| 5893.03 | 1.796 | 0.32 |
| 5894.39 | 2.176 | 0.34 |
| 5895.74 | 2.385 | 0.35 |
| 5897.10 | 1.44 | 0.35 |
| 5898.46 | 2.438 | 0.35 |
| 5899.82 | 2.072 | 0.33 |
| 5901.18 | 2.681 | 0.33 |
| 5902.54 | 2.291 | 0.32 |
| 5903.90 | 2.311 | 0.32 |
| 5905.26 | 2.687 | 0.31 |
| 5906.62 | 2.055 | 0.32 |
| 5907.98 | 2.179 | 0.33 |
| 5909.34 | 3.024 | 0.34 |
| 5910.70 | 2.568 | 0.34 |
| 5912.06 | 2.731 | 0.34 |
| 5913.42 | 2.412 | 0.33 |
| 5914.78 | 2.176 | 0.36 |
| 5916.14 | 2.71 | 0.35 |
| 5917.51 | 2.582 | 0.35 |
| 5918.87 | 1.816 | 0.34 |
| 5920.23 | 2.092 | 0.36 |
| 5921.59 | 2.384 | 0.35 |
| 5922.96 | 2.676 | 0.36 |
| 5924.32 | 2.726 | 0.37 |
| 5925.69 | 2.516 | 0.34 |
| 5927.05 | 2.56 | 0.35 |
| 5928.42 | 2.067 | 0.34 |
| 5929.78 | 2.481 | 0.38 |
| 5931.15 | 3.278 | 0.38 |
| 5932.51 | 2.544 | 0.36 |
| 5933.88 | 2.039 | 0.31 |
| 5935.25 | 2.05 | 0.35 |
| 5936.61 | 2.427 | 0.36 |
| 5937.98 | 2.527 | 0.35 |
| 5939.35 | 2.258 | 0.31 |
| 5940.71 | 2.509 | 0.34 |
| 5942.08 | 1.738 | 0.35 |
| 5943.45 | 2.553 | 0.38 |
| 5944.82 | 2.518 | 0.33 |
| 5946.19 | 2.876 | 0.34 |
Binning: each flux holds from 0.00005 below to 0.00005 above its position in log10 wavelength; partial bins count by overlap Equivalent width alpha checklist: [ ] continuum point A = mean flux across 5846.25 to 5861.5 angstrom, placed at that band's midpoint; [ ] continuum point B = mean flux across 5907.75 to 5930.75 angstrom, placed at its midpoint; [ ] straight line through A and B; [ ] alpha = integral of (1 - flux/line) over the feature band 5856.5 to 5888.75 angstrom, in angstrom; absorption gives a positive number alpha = 1.0 angstrom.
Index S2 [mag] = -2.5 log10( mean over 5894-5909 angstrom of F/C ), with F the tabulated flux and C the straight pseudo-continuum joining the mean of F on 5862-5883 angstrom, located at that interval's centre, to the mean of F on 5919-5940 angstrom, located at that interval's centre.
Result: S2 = 0.086 mag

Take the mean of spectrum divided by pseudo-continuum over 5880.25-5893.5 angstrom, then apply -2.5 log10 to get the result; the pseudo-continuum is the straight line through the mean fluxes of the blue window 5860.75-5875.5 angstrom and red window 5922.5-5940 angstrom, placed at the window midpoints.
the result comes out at 0.115 mag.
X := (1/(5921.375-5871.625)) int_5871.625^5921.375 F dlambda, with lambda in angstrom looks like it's 2.37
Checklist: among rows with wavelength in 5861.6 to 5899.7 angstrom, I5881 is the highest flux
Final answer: 3.688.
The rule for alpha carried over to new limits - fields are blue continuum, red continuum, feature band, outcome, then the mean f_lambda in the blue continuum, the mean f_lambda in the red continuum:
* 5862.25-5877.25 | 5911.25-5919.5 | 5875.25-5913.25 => 2.4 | 2.59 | 2.41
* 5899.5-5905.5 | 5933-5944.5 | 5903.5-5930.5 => -1.0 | 2.41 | 2.27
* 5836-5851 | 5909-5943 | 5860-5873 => 0.4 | 2.5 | 2.43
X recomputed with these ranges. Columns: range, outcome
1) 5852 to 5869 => 2.49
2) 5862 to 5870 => 2.36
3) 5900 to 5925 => 2.44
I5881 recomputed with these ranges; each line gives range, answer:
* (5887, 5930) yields 3.024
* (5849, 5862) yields 3.03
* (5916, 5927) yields 2.726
